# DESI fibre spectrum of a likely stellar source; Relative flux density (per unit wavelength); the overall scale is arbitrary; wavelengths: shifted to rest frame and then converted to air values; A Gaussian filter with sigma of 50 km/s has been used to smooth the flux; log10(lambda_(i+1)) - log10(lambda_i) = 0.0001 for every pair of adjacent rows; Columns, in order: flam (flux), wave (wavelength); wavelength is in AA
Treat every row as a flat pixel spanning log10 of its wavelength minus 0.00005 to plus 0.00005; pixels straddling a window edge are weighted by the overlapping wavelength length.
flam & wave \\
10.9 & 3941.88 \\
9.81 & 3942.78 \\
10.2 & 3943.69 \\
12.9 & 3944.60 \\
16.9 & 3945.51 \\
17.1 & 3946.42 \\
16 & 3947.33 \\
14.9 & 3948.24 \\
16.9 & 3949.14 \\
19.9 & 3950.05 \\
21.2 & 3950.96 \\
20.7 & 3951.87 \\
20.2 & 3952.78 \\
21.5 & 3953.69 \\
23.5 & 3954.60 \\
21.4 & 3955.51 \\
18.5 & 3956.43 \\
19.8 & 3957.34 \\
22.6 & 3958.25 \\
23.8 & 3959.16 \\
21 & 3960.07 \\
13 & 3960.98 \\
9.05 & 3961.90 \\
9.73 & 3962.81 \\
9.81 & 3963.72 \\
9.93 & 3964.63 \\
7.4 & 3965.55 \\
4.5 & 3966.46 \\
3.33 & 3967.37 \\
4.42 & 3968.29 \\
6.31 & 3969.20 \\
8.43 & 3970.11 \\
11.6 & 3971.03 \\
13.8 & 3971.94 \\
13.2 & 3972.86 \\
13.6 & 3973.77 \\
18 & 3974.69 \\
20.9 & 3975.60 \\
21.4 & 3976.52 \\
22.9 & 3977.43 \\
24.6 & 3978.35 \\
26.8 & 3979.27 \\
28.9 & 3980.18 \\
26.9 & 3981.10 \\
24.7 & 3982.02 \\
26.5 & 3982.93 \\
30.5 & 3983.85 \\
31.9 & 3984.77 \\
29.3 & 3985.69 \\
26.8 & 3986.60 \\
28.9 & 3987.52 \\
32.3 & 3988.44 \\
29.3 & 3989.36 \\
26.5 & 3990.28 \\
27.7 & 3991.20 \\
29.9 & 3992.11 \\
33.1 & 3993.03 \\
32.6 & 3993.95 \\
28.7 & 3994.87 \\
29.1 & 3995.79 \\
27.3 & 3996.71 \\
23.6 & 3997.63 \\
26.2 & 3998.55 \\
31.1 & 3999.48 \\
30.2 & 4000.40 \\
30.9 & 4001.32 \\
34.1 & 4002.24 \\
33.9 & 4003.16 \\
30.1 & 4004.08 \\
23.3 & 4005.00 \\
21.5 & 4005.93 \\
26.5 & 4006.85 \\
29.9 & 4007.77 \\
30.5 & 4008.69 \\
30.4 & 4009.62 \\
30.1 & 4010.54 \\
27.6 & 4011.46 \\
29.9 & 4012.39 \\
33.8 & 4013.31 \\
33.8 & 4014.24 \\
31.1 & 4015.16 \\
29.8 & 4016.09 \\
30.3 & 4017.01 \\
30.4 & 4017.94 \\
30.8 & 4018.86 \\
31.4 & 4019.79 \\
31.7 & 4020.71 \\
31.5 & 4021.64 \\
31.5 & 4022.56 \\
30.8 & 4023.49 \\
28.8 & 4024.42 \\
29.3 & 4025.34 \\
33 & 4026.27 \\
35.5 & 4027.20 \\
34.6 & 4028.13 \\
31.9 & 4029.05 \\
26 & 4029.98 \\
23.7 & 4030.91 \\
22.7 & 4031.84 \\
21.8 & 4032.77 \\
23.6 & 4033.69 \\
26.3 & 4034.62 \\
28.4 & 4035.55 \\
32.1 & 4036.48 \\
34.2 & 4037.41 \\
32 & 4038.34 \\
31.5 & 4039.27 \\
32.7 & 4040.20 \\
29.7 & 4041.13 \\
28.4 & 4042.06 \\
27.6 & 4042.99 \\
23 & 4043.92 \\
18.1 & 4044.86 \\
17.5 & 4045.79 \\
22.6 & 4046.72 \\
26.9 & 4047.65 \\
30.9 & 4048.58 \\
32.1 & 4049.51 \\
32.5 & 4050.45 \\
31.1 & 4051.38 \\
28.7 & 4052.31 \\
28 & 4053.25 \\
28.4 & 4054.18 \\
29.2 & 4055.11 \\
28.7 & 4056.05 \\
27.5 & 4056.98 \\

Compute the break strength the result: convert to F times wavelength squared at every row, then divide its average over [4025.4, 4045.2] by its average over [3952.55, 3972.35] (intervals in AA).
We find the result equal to 2.16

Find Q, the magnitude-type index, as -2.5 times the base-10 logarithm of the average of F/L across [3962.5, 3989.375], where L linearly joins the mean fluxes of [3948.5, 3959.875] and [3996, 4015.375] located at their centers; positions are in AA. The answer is 0.31 mag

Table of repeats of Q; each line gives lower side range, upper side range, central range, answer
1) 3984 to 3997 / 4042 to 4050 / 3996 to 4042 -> -0.09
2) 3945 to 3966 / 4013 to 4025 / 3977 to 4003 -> -0.16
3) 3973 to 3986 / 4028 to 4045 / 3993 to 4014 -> -0.13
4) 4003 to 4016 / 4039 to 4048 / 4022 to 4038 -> -0.08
